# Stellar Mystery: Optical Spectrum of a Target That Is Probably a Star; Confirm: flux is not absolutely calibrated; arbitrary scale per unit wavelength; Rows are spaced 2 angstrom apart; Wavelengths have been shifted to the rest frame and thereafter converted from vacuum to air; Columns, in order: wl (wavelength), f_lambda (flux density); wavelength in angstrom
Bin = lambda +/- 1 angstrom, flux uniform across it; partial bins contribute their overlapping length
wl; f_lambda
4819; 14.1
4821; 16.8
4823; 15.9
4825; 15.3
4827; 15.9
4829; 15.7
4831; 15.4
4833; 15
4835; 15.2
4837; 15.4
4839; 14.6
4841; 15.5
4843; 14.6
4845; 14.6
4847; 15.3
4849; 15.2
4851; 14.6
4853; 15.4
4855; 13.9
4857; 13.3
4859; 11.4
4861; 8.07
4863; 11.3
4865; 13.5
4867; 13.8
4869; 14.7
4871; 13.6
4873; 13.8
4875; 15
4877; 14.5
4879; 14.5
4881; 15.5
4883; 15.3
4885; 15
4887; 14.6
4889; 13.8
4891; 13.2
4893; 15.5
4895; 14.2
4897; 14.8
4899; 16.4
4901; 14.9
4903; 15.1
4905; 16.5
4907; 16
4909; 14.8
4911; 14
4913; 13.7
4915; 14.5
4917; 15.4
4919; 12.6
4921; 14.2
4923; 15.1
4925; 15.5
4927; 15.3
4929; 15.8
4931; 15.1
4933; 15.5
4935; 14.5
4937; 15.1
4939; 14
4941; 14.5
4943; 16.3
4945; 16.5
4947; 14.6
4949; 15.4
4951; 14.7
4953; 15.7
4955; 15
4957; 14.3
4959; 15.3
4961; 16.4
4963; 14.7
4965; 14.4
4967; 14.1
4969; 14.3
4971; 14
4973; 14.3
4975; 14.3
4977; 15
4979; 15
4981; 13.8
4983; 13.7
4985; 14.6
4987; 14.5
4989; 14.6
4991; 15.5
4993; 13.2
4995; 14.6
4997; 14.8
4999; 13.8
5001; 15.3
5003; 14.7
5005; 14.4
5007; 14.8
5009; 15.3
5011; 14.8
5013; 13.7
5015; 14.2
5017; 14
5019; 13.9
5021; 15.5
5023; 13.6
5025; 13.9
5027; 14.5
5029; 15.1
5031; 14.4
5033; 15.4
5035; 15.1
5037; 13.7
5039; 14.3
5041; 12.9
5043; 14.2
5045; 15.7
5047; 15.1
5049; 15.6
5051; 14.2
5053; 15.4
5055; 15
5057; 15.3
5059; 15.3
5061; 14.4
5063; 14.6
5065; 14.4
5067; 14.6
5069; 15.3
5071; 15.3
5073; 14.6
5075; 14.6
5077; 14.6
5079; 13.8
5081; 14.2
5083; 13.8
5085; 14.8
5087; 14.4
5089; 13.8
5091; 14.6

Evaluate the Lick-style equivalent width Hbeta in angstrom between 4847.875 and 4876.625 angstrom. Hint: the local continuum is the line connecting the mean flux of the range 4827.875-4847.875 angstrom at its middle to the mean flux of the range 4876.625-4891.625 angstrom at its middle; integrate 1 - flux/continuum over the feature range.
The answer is 2.7 angstrom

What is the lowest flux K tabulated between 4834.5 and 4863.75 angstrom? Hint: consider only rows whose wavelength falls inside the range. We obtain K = 8.07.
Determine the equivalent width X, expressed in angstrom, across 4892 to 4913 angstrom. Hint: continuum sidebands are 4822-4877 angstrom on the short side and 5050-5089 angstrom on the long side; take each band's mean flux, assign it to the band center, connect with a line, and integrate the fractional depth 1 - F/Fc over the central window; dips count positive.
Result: -1.1 angstrom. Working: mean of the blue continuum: 14.3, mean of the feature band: 15.1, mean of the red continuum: 14.6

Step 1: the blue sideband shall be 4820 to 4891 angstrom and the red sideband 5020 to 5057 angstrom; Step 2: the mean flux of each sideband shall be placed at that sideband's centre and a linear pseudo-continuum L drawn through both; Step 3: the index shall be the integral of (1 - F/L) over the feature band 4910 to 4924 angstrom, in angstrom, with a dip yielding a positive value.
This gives 0.3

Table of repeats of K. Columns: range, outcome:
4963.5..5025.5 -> 13.2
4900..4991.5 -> 12.6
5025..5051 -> 12.9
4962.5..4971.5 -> 14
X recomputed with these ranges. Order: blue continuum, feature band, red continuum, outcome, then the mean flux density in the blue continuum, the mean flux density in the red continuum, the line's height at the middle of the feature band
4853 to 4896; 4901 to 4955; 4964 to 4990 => -3.59 angstrom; 13.8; 14.4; 14.1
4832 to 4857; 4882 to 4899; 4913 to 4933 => 0.20 angstrom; 14.9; 14.8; 14.8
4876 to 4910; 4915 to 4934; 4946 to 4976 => -0.05 angstrom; 15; 14.8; 14.9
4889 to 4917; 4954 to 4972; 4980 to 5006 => -0.18 angstrom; 14.9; 14.4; 14.6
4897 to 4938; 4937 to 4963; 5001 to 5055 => -0.57 angstrom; 15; 14.6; 14.9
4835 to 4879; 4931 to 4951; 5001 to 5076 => -1.20 angstrom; 14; 14.7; 14.3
